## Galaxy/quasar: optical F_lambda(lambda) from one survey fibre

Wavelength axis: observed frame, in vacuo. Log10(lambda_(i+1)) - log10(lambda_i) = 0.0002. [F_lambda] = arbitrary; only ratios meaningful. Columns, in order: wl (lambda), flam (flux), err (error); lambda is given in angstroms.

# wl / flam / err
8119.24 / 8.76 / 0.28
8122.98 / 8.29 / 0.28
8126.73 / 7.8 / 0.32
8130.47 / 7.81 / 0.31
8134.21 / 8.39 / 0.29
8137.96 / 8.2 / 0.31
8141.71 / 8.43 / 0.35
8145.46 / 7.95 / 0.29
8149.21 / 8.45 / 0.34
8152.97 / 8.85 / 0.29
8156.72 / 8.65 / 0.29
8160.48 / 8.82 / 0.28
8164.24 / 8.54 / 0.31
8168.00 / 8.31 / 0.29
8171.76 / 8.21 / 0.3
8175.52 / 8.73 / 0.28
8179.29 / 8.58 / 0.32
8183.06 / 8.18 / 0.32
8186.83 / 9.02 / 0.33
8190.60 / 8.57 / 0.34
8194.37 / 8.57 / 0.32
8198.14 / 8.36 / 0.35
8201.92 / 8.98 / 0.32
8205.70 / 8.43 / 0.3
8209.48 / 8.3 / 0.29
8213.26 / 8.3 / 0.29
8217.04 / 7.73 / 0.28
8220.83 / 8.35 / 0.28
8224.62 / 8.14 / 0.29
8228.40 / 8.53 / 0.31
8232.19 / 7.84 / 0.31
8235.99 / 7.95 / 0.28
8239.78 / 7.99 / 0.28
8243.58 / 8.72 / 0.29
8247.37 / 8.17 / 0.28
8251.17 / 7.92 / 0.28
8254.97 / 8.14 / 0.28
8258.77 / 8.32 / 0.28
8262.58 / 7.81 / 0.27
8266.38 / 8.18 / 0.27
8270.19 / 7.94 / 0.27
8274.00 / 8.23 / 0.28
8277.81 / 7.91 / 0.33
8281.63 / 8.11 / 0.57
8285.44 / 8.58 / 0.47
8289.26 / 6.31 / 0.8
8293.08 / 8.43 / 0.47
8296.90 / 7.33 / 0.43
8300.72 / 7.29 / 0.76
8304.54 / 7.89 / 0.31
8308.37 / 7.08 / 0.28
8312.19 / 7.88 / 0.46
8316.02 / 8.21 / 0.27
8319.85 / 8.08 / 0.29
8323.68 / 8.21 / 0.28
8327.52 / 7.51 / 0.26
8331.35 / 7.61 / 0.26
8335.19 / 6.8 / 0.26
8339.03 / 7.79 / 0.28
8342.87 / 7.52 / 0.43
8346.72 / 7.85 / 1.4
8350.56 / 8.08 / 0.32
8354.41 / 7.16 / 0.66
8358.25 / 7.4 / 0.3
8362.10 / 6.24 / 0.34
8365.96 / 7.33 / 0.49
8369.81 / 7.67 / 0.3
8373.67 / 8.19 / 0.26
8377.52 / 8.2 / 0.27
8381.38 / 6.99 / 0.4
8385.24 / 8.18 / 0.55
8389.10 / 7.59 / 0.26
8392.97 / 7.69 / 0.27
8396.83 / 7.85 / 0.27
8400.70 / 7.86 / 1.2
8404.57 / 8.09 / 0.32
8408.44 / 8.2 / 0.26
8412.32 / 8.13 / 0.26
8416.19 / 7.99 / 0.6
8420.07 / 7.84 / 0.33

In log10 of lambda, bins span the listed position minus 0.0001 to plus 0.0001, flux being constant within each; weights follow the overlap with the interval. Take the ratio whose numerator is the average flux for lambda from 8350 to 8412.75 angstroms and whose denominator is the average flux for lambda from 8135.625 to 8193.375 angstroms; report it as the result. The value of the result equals 0.90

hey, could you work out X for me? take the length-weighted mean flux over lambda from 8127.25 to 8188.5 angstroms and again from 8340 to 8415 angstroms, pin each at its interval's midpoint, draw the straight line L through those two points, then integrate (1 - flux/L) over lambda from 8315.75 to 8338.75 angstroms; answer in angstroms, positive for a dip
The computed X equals 0.5 angstroms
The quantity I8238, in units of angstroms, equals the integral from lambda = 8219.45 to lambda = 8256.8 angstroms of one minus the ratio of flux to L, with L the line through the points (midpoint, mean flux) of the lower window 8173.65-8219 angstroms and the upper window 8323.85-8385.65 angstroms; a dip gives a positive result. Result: 0.3 angstroms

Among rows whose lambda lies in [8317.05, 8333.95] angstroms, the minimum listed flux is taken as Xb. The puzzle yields 7.51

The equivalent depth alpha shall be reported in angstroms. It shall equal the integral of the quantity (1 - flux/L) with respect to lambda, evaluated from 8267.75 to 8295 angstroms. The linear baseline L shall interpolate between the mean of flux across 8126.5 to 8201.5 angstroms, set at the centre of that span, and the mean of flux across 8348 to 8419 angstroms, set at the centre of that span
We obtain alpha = 0.4 angstroms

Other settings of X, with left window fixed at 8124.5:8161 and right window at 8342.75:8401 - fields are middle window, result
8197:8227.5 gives -0.86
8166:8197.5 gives -1.23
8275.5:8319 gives 0.54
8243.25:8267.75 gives -0.55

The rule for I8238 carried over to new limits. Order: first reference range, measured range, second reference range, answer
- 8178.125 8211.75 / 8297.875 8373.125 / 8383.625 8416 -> 5.3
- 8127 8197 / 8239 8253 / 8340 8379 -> -0.3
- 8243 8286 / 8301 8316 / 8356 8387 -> 0.4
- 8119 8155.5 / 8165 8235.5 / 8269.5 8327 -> -2.5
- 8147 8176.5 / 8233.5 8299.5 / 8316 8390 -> 0.4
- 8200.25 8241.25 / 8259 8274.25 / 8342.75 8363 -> -0.2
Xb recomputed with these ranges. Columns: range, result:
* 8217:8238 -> 7.73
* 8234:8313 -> 6.31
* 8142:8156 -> 7.95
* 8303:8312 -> 7.08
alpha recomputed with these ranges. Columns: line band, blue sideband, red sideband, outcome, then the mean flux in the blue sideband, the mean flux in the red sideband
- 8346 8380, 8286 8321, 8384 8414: 1.21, 7.64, 7.94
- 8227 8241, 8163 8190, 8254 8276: 0.31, 8.51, 8.1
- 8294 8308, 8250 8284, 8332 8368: 0.47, 8.07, 7.36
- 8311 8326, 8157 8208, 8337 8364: -0.87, 8.56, 7.43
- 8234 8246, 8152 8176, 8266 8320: -0.14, 8.57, 7.81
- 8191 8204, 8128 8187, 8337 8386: -0.58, 8.42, 7.57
